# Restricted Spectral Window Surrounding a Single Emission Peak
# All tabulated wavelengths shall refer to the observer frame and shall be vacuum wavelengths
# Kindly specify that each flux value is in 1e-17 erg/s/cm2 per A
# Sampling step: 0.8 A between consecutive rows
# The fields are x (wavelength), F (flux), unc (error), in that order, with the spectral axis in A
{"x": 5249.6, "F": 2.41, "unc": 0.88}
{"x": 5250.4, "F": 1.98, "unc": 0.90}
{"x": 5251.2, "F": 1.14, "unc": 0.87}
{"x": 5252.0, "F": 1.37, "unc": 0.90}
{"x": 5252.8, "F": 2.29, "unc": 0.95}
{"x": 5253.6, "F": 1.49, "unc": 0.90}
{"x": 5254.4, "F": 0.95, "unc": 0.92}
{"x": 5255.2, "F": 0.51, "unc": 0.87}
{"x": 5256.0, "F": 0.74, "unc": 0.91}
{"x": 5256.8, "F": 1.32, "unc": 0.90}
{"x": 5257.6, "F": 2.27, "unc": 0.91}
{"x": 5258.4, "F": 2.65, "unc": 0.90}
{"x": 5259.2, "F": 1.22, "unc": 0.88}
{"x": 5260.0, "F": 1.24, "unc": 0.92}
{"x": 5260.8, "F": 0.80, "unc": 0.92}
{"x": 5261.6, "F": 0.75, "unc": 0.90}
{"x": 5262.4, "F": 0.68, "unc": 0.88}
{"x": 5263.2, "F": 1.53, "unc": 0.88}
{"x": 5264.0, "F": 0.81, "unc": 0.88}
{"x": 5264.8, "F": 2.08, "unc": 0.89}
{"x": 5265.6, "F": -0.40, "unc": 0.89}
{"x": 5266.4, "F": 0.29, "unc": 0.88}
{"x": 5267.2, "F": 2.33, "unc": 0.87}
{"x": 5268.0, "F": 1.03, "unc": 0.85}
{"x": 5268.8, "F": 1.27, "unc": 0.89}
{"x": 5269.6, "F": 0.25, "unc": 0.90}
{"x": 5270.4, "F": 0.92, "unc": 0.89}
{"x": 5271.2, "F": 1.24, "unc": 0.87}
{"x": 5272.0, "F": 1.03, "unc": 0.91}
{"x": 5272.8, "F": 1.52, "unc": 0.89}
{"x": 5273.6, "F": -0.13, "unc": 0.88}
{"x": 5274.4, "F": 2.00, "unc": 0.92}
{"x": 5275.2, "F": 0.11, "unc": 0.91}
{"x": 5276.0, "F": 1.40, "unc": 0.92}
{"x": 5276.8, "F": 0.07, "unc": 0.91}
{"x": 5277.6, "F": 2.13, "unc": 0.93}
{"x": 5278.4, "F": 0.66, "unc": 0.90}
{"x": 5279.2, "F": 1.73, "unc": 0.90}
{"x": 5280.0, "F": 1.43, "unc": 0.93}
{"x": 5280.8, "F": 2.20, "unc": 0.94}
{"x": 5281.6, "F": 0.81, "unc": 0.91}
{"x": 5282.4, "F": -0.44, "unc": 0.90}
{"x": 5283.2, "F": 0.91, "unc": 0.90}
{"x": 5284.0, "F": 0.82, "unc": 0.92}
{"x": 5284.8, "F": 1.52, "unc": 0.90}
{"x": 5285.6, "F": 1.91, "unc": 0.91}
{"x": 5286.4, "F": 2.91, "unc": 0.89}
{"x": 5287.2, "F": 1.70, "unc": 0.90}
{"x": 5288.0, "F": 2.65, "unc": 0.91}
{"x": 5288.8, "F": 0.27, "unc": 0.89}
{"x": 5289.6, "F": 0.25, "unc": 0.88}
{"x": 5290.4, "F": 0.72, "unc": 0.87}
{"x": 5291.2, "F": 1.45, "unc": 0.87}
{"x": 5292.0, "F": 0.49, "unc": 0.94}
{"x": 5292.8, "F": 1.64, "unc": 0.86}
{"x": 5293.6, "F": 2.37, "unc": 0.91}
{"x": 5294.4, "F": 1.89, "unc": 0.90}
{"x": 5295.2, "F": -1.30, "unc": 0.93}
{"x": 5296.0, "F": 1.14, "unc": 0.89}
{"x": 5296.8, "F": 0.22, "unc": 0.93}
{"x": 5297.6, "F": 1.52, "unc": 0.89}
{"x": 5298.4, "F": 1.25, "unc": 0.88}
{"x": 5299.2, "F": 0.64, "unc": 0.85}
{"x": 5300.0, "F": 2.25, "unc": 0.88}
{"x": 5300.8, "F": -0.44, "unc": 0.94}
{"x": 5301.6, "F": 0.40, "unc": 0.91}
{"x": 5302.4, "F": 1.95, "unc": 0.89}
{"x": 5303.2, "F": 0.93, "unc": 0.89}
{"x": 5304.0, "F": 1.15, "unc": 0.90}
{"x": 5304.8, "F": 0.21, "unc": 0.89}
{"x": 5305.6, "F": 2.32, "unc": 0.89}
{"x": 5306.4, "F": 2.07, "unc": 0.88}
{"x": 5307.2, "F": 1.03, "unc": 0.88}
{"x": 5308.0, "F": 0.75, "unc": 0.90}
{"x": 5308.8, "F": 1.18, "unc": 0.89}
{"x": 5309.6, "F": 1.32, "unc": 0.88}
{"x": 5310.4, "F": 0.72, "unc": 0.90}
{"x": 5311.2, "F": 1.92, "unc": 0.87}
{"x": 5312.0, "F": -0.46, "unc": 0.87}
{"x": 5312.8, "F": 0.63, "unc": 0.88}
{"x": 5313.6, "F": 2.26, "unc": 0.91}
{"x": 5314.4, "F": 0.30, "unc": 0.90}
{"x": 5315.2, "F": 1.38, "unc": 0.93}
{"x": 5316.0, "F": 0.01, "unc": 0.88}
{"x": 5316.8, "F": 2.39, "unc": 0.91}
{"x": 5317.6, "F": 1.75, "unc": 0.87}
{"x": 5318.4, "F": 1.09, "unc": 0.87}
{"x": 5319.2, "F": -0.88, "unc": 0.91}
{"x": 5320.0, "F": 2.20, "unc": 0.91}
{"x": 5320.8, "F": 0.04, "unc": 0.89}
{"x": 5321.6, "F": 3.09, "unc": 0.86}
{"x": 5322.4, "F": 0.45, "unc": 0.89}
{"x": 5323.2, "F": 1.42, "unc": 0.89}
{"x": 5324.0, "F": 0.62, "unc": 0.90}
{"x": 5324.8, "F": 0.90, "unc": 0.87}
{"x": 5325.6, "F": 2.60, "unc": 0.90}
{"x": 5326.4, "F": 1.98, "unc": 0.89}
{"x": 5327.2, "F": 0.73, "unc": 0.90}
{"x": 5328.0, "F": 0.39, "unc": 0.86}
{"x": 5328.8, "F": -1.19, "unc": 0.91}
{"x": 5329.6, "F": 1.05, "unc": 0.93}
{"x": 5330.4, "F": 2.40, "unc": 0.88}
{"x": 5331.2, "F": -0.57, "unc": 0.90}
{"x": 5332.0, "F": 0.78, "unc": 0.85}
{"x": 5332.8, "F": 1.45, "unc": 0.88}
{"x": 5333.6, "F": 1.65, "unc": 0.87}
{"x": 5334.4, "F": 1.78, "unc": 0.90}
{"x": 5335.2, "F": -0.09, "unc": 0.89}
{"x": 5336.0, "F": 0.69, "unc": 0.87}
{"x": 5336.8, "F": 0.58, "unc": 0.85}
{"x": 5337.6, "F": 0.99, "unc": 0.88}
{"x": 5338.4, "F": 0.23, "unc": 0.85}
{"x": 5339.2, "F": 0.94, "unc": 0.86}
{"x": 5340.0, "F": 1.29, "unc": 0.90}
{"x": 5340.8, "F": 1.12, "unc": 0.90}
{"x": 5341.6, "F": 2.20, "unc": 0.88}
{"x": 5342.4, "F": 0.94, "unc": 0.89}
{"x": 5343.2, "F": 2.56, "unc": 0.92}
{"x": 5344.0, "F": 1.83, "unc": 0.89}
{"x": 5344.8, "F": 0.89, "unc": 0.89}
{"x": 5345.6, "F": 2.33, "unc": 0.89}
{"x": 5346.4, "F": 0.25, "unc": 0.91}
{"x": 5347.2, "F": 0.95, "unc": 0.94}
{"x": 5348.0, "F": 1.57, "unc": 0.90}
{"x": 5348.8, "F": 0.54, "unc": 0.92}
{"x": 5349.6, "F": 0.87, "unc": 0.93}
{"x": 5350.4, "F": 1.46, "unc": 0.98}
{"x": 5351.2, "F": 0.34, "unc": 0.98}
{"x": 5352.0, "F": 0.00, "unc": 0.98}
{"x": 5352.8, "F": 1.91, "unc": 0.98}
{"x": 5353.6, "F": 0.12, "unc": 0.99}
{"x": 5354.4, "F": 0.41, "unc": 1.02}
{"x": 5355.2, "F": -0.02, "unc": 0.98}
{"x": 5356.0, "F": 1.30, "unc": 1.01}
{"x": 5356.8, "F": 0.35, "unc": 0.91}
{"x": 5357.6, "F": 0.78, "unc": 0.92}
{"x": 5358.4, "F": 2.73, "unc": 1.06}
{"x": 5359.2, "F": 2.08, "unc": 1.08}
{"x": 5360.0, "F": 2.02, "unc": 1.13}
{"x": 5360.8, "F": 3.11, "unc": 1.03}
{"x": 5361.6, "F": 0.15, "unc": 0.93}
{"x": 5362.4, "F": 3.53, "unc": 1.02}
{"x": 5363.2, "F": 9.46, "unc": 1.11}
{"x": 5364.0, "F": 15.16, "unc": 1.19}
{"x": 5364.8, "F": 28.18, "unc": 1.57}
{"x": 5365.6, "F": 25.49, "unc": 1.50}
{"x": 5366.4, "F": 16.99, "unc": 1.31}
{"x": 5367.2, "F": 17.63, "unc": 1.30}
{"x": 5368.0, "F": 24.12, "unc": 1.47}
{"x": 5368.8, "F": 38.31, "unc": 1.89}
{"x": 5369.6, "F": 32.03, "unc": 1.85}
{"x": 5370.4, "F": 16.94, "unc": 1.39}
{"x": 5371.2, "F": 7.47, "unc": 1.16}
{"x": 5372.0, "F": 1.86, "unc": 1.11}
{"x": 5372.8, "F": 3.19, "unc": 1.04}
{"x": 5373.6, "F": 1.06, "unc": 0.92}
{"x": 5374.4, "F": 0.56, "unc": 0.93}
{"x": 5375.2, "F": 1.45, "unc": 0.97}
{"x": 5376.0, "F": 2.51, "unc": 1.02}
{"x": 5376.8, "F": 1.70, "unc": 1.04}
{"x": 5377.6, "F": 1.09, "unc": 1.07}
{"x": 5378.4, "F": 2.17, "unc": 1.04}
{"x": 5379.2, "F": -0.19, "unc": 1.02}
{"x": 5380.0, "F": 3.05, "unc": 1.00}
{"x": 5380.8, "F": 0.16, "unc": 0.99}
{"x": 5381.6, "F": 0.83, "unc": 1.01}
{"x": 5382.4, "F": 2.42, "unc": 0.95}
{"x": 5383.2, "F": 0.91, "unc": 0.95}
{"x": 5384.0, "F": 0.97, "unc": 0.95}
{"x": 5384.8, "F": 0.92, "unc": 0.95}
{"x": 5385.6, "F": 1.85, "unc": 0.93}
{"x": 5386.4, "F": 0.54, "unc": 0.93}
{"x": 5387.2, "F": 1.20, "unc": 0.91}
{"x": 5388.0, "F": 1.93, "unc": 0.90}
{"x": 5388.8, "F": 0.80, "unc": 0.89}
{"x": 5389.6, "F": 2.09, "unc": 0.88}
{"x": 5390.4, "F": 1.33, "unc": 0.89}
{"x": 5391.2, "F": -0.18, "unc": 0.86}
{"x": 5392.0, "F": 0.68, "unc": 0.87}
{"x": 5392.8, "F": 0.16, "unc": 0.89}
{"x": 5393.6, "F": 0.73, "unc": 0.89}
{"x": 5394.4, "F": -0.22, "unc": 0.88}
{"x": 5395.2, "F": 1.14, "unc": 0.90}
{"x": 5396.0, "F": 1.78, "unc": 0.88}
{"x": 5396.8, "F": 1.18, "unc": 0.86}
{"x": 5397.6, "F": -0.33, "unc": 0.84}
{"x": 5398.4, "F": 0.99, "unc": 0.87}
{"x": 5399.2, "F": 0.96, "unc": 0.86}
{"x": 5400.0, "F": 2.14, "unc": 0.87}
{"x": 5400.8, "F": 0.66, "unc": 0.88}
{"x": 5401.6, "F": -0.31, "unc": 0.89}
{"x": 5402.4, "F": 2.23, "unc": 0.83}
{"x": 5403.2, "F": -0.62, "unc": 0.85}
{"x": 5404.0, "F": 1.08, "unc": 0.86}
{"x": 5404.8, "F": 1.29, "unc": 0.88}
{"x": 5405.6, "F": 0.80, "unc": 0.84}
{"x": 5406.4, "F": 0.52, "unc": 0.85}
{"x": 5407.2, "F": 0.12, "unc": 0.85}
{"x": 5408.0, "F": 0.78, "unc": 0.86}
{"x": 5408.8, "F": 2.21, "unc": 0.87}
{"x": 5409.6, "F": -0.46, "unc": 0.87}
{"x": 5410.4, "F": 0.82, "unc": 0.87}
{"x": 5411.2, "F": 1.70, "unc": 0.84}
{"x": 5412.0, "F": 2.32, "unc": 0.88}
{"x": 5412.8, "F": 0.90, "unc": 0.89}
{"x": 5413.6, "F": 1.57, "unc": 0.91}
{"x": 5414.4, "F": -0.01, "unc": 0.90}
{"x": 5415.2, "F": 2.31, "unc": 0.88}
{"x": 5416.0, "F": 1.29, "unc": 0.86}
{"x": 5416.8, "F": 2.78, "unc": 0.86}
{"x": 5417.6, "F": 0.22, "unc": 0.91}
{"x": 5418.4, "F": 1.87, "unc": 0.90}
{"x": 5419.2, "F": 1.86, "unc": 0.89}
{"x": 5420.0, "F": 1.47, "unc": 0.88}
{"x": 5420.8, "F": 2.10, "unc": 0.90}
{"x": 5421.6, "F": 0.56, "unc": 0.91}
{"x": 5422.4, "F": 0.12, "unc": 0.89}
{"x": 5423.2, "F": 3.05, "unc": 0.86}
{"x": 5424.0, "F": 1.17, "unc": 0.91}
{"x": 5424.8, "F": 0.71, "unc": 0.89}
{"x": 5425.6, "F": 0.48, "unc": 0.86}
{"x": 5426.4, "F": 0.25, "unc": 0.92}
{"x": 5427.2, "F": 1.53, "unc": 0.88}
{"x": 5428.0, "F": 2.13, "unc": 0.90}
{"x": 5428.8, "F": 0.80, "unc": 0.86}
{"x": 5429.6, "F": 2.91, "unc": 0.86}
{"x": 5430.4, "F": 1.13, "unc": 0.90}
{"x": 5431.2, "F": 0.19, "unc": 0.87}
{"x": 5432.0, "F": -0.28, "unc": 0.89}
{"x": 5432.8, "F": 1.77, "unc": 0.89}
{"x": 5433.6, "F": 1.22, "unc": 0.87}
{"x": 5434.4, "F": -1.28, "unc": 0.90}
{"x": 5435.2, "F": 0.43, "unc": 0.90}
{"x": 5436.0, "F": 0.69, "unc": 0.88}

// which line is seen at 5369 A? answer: [O II]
